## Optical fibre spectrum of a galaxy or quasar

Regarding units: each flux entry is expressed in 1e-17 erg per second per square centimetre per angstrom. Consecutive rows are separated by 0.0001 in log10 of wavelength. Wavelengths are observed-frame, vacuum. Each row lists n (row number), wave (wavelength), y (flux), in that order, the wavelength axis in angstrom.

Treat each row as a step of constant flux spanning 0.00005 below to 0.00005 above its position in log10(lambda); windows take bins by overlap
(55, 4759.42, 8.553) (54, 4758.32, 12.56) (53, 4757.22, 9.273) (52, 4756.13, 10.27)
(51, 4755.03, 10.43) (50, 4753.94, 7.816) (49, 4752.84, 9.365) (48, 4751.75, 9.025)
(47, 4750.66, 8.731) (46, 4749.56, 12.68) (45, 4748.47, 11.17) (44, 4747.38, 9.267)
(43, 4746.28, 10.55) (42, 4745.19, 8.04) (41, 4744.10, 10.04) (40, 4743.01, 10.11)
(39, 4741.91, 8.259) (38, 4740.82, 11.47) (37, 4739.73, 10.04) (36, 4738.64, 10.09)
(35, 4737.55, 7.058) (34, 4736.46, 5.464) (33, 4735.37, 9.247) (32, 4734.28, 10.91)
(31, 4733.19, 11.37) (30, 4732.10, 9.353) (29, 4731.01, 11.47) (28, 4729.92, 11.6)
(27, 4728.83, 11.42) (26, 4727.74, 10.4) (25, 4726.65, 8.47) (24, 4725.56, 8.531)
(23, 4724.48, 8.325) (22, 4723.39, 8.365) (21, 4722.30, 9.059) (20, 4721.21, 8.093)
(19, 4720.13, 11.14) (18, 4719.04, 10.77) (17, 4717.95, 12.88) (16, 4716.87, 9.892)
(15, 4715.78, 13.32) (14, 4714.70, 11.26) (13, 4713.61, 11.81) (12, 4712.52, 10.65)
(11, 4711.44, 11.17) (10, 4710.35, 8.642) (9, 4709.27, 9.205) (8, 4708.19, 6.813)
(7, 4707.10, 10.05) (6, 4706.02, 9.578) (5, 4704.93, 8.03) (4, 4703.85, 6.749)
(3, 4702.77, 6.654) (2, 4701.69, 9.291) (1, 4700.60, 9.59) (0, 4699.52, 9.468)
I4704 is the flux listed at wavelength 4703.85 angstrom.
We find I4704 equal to 6.749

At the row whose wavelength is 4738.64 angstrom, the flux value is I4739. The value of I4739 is 10.09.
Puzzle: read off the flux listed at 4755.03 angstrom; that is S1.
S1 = 10.43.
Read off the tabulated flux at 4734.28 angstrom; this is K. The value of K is 10.91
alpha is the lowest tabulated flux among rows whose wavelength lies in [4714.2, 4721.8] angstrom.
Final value 8.093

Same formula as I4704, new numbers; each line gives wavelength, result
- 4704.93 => 8.03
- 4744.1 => 10.04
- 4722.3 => 9.059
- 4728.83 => 11.42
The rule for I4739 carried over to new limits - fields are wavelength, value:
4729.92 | 11.6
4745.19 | 8.04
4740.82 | 11.47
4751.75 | 9.025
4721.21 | 8.093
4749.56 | 12.68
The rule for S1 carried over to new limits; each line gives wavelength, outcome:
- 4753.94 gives 7.816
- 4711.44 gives 11.17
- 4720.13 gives 11.14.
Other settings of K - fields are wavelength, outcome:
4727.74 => 10.4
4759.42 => 8.553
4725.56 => 8.531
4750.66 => 8.731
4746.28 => 10.55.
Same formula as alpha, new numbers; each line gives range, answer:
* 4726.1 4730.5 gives 8.47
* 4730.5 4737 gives 5.464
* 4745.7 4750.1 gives 9.267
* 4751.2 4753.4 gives 9.025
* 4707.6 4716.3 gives 6.813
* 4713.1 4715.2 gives 11.26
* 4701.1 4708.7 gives 6.654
